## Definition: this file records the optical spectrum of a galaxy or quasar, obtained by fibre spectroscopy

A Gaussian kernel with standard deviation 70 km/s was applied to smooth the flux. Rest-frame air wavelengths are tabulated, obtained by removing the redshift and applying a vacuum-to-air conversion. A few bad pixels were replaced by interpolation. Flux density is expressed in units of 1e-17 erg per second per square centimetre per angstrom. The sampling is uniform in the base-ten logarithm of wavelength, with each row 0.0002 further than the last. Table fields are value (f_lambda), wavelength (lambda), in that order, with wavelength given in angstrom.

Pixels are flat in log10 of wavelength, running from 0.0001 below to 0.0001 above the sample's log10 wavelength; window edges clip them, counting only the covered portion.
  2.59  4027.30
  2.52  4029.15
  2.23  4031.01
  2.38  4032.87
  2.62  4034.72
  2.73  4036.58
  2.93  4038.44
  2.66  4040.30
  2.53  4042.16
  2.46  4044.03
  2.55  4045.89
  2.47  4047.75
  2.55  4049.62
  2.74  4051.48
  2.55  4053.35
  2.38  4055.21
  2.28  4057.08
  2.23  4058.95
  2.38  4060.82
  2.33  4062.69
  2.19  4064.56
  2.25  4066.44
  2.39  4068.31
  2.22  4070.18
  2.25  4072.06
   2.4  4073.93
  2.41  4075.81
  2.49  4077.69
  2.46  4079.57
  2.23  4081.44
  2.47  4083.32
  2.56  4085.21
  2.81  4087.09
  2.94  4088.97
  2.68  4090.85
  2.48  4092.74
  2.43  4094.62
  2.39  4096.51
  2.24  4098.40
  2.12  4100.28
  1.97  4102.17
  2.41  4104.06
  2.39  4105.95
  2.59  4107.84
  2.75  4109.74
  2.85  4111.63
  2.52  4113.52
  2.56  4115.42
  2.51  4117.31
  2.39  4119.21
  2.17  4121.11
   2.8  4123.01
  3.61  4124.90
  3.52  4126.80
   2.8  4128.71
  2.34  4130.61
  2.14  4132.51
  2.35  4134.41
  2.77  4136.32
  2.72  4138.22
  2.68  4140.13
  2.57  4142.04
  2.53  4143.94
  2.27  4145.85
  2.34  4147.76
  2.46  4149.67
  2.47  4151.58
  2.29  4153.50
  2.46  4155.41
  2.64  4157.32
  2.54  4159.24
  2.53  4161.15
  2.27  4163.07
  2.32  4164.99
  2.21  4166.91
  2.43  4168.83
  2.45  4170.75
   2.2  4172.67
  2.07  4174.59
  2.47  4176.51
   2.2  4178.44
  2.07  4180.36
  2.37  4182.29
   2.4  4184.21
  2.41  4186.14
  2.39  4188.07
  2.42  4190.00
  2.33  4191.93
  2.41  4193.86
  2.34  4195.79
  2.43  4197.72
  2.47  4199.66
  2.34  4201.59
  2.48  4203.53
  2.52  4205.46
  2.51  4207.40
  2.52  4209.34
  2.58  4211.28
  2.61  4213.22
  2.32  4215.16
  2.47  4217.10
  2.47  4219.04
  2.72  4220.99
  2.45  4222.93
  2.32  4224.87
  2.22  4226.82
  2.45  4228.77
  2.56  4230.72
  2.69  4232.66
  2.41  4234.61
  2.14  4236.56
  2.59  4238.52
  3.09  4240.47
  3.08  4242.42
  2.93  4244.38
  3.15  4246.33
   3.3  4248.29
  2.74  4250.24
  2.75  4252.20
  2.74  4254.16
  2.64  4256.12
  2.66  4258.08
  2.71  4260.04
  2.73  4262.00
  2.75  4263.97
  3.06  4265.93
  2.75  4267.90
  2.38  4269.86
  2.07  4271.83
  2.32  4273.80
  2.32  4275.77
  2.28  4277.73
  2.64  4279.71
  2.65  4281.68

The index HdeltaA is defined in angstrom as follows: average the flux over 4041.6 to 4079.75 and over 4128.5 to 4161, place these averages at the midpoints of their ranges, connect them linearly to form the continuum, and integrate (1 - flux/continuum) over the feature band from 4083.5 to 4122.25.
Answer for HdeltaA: -0.71 angstrom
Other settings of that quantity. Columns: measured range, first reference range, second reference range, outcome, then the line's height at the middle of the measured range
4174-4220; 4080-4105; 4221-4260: 3.68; 2.61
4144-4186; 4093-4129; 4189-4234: 2.58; 2.51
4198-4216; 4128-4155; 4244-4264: 1.34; 2.68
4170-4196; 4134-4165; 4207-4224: 1.88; 2.5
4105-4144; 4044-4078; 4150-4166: -3.63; 2.42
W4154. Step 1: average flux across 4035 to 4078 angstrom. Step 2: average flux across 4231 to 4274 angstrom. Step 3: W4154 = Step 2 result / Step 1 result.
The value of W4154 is 1.1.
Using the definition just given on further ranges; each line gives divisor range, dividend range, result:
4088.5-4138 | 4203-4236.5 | 0.97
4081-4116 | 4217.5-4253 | 1.07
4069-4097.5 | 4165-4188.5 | 0.93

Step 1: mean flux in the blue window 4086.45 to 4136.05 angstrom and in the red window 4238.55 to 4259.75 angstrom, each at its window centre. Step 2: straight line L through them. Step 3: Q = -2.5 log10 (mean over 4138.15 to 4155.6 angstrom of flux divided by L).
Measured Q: 0.08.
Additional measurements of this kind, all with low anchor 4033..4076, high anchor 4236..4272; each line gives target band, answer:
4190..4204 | 0.12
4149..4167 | 0.08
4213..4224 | 0.09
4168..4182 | 0.17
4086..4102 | 0.01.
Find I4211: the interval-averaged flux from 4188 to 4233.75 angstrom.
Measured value 2.46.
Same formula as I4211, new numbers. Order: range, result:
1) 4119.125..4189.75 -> 2.48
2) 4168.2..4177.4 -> 2.32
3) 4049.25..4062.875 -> 2.43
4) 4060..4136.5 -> 2.5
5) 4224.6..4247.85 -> 2.66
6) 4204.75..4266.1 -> 2.65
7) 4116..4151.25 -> 2.61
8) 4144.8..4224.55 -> 2.41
